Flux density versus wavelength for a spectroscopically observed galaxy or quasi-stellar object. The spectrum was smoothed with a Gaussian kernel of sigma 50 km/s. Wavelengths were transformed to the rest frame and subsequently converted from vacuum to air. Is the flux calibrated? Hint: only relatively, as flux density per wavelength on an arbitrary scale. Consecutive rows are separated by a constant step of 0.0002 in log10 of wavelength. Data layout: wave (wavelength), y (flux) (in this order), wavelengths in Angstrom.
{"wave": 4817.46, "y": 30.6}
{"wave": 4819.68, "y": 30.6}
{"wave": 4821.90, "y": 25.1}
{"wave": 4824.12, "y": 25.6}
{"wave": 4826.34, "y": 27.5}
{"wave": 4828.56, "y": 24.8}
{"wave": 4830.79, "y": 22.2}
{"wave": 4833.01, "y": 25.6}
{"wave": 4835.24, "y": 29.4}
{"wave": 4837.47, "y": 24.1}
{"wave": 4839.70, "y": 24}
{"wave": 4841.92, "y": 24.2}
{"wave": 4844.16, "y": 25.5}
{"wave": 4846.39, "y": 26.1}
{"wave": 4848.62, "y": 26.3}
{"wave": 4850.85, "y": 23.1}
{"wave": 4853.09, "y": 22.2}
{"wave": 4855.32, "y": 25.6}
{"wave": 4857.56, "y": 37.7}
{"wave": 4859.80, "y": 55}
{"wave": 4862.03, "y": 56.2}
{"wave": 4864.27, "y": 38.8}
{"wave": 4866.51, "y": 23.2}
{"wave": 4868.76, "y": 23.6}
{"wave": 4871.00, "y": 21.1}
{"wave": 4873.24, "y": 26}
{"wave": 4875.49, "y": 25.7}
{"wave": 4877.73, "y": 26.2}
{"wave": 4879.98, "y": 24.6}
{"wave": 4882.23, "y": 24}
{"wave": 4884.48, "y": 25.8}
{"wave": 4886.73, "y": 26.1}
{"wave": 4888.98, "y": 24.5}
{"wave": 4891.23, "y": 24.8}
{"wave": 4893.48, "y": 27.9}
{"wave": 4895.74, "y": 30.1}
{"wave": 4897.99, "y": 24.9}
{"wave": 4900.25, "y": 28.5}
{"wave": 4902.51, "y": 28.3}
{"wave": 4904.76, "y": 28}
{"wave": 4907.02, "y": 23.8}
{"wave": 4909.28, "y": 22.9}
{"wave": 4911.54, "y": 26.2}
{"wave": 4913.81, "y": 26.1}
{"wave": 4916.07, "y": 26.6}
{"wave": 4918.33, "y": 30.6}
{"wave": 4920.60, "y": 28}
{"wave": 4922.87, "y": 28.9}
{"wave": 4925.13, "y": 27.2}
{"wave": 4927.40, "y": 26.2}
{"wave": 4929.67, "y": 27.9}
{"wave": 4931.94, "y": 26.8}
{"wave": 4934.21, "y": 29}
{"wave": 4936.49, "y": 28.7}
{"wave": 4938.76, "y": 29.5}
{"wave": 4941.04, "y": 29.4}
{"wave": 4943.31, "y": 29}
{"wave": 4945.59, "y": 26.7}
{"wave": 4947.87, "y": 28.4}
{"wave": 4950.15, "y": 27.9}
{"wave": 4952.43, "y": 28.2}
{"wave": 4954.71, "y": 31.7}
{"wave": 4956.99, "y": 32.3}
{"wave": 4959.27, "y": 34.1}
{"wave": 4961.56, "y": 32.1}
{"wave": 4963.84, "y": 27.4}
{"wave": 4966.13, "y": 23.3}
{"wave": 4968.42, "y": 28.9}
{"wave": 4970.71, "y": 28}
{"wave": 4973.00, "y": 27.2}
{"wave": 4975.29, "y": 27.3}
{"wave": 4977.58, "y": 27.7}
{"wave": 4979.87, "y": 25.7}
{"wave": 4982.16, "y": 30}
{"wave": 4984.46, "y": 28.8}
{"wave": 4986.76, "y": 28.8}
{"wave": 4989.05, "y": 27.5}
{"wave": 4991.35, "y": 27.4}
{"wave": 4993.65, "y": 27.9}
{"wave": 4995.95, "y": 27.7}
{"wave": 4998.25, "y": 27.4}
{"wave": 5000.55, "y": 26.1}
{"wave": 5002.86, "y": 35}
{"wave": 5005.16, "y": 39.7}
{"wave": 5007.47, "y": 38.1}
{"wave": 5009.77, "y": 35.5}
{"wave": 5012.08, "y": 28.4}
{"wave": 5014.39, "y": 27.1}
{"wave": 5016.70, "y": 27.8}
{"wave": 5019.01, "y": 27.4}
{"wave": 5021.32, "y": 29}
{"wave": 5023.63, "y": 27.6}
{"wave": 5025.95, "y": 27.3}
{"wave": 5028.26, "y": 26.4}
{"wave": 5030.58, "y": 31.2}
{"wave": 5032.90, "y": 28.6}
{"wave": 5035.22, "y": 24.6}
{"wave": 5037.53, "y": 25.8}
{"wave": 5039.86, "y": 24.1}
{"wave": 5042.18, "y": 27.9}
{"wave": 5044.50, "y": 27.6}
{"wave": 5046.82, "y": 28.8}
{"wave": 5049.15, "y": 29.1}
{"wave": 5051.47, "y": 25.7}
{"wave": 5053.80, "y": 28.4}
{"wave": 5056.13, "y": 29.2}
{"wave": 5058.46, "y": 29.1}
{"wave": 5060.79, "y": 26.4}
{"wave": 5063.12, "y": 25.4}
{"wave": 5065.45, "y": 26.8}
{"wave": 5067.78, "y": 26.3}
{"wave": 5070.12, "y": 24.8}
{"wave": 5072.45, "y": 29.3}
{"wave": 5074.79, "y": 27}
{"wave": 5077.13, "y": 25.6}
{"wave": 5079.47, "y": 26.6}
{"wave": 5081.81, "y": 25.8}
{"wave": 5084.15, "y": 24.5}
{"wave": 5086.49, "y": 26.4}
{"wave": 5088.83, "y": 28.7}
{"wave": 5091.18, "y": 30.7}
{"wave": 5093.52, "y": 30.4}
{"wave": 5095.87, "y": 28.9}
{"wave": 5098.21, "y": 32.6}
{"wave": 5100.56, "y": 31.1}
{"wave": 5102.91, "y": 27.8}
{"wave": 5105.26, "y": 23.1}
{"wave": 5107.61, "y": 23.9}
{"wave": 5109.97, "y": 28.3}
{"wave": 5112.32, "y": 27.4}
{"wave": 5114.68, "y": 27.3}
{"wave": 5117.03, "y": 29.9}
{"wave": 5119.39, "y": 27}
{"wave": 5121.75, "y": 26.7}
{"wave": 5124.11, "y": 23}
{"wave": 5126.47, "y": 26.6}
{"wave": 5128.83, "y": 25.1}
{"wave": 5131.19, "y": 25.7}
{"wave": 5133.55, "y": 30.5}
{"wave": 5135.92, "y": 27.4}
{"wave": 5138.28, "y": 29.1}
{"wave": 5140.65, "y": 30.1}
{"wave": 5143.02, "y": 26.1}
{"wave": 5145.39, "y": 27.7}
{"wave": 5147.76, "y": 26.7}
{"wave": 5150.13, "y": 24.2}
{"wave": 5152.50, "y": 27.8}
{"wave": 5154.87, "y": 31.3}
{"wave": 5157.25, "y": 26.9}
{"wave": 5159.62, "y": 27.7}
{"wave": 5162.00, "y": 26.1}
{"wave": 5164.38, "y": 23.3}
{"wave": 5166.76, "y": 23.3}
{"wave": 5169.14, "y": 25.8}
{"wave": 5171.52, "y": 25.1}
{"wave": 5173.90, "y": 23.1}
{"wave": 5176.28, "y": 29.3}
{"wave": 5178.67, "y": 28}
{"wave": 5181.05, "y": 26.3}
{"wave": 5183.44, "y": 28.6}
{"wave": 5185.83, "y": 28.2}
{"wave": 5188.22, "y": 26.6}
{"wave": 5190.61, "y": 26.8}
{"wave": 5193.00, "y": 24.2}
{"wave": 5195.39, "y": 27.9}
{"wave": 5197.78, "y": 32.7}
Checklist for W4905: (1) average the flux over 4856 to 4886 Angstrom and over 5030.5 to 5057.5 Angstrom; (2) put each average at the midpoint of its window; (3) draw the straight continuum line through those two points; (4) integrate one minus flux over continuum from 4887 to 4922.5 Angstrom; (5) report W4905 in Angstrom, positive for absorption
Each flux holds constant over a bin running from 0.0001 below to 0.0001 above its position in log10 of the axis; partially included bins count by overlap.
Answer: 4.3 Angstrom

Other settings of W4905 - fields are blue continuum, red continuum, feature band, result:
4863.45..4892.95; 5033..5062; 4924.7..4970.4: -4.24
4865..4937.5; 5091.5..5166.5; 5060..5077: 0.38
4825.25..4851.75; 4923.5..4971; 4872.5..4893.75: 0.97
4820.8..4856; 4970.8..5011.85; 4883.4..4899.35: 0.23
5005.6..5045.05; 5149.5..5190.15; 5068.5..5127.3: 0.67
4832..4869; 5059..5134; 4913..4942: 1.16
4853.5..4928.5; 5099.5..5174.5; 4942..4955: -0.17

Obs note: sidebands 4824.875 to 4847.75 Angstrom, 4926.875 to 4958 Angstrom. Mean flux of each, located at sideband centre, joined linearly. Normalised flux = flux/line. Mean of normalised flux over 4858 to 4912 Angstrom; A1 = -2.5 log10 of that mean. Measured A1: -0.07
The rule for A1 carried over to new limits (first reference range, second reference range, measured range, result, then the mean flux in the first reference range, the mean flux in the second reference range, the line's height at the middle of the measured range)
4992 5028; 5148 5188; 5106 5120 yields 0.023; 30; 26.6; 27.8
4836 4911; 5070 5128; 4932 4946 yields -0.037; 27.8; 27.4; 27.7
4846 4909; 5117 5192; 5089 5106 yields -0.084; 28.5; 26.8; 27.2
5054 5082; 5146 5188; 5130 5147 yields -0.054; 26.9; 26.6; 26.7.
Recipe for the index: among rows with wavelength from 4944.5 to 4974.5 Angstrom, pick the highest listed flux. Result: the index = 34.1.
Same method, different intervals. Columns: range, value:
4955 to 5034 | 39.7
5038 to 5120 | 32.6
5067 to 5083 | 29.3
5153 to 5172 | 31.3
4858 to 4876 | 56.2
